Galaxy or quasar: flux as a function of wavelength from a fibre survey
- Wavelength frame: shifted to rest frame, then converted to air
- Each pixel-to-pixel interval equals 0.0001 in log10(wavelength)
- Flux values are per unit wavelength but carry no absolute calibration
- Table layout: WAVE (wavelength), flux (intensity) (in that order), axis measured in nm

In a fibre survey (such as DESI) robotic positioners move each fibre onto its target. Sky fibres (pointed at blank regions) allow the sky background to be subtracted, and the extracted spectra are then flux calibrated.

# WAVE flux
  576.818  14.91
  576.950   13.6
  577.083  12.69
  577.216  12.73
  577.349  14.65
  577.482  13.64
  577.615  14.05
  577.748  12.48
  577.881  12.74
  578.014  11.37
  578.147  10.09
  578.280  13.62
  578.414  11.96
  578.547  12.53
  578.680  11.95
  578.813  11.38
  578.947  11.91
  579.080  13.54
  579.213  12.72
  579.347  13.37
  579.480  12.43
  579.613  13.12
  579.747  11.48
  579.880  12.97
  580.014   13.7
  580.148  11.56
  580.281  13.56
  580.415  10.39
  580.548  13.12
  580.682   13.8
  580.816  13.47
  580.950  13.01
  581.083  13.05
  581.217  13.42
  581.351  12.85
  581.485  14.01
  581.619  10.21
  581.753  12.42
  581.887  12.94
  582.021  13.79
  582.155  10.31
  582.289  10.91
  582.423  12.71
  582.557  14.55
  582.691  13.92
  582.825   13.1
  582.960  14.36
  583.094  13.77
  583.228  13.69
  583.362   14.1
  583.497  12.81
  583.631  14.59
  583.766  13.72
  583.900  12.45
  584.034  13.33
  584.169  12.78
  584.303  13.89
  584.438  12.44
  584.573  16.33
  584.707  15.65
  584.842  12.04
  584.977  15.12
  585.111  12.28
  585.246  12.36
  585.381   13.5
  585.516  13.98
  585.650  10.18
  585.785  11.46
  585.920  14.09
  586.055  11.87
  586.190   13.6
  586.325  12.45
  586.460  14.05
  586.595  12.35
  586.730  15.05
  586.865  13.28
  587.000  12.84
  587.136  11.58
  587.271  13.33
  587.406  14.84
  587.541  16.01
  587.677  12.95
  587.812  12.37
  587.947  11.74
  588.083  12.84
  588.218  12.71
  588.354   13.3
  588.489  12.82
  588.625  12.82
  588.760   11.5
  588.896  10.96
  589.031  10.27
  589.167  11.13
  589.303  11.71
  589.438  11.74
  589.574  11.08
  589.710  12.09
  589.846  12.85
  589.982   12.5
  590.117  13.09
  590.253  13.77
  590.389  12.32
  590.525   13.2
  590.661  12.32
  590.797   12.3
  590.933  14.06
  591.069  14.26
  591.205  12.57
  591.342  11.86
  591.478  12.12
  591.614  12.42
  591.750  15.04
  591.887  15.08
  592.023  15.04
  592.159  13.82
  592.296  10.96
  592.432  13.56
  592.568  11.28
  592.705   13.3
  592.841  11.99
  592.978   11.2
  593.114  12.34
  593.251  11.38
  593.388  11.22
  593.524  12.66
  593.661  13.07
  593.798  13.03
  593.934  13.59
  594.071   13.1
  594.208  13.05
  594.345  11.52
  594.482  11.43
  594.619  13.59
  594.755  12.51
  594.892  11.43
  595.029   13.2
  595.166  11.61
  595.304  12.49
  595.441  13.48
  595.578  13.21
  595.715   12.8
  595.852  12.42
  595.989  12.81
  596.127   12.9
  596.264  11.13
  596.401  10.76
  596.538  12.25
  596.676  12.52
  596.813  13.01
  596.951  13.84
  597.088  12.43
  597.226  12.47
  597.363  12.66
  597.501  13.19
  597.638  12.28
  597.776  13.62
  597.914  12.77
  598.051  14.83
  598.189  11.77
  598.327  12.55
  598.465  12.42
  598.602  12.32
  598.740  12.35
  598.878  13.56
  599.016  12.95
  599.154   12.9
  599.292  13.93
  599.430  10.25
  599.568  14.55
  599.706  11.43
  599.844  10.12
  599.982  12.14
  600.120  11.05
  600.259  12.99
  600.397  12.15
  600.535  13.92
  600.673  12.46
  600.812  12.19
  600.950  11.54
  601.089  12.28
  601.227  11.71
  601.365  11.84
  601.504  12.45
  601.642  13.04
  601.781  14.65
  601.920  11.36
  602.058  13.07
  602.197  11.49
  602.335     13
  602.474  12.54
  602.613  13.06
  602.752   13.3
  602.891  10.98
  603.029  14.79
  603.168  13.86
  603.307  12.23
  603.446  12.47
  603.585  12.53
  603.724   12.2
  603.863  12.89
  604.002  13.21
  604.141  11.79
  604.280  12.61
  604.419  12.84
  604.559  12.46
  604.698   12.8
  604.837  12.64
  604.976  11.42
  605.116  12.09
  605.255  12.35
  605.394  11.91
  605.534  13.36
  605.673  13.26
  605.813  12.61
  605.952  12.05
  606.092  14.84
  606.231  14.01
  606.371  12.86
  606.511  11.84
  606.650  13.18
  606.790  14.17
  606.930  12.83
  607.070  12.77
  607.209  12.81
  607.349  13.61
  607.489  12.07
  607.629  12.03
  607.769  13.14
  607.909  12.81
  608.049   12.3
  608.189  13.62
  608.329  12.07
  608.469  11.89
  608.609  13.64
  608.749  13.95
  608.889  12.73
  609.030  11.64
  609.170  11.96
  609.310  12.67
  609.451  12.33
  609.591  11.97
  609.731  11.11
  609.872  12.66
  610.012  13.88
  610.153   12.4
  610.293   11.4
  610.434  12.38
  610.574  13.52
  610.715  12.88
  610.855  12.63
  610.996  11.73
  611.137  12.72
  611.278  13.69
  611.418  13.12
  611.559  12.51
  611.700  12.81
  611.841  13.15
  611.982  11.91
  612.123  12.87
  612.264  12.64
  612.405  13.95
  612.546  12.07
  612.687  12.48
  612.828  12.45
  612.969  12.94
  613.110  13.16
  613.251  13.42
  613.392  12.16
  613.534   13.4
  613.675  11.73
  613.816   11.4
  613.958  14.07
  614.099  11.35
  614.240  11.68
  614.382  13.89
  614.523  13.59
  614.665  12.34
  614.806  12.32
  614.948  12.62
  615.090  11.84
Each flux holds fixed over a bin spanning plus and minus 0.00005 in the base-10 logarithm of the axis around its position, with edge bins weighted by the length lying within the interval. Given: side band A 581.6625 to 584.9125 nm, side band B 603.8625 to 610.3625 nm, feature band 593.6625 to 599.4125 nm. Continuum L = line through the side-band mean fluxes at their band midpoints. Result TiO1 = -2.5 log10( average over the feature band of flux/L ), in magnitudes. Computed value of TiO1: 0.02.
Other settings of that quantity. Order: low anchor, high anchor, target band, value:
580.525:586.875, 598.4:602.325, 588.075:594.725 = 0.02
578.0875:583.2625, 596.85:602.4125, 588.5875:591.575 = 0.03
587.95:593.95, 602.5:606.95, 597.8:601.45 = 0.02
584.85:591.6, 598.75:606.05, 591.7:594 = -0.02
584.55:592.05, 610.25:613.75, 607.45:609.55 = 0.01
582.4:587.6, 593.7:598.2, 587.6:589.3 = 0.09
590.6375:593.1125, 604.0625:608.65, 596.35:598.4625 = 0.01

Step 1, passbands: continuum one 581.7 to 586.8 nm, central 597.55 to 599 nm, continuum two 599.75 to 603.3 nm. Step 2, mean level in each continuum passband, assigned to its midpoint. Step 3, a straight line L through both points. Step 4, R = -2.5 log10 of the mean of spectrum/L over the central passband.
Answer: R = -0.02 mag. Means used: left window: 13.2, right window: 12.5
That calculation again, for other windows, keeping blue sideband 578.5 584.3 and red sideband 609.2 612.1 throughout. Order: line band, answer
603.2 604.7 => 0.01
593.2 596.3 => 0.02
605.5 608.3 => -0.03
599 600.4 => 0.04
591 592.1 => -0.06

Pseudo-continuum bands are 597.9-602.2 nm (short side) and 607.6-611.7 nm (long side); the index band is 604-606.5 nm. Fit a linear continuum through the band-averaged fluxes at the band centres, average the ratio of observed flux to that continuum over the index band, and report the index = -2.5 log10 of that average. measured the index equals -0.012 mag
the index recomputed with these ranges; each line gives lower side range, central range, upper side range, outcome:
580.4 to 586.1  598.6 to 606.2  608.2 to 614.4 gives 0.017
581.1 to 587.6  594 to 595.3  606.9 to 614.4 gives 0.053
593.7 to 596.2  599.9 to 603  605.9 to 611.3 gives 0.023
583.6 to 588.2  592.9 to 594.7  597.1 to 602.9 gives 0.039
